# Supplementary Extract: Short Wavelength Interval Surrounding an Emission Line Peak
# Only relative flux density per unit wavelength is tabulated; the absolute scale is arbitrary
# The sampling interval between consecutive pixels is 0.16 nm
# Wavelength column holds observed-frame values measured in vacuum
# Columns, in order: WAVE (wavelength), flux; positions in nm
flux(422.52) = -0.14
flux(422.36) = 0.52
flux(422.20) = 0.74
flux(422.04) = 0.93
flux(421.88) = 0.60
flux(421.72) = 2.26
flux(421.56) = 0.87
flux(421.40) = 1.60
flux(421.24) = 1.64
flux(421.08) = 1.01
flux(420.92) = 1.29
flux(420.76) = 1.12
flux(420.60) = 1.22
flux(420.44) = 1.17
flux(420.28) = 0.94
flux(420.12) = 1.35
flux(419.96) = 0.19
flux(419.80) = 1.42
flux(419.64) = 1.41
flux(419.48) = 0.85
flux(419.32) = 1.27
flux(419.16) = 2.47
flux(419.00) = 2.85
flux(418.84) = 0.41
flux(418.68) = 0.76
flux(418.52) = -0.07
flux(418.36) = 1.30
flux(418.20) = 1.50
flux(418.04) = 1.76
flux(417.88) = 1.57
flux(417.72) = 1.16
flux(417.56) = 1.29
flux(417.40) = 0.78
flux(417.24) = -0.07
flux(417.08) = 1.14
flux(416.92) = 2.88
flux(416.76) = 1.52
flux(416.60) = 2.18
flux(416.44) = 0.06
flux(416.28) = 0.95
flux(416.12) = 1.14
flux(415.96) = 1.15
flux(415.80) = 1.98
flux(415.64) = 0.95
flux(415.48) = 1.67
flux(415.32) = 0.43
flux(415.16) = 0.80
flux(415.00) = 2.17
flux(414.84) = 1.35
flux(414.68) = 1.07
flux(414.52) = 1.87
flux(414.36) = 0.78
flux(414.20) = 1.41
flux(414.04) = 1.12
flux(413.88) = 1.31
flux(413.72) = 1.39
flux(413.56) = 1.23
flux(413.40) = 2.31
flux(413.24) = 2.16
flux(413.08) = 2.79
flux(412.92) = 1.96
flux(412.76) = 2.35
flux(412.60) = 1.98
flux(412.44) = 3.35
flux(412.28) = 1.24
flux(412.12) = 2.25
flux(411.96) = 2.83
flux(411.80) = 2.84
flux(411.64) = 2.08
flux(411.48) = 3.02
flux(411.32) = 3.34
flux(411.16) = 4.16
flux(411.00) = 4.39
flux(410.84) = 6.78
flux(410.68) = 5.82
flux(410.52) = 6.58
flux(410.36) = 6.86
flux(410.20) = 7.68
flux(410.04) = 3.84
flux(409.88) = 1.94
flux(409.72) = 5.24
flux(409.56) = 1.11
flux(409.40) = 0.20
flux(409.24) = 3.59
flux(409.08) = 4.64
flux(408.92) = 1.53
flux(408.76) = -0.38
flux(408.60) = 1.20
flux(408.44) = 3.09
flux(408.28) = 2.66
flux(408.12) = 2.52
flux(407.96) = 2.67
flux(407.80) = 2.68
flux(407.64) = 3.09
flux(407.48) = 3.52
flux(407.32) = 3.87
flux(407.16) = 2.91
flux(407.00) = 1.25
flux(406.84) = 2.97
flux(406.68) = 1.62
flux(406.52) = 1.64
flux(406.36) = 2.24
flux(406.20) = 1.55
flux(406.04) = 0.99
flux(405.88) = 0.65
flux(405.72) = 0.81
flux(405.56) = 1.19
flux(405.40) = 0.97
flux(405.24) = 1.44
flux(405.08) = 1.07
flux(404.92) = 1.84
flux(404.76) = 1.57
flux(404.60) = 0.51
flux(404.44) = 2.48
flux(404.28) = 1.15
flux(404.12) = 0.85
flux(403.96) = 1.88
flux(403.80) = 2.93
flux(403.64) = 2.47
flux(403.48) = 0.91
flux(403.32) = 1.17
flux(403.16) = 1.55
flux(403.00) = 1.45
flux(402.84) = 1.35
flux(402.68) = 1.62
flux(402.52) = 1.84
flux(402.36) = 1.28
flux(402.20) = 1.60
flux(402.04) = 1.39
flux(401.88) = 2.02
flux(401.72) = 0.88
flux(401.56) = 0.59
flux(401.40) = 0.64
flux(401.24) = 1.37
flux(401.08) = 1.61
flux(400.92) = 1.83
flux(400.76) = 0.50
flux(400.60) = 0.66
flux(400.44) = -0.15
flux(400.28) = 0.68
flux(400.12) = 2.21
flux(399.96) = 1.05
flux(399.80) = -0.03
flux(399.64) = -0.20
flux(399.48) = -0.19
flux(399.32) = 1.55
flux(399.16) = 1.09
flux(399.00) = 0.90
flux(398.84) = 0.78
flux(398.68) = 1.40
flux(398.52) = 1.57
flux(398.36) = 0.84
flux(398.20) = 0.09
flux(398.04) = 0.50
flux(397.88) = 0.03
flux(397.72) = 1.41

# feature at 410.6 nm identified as Lyman alpha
